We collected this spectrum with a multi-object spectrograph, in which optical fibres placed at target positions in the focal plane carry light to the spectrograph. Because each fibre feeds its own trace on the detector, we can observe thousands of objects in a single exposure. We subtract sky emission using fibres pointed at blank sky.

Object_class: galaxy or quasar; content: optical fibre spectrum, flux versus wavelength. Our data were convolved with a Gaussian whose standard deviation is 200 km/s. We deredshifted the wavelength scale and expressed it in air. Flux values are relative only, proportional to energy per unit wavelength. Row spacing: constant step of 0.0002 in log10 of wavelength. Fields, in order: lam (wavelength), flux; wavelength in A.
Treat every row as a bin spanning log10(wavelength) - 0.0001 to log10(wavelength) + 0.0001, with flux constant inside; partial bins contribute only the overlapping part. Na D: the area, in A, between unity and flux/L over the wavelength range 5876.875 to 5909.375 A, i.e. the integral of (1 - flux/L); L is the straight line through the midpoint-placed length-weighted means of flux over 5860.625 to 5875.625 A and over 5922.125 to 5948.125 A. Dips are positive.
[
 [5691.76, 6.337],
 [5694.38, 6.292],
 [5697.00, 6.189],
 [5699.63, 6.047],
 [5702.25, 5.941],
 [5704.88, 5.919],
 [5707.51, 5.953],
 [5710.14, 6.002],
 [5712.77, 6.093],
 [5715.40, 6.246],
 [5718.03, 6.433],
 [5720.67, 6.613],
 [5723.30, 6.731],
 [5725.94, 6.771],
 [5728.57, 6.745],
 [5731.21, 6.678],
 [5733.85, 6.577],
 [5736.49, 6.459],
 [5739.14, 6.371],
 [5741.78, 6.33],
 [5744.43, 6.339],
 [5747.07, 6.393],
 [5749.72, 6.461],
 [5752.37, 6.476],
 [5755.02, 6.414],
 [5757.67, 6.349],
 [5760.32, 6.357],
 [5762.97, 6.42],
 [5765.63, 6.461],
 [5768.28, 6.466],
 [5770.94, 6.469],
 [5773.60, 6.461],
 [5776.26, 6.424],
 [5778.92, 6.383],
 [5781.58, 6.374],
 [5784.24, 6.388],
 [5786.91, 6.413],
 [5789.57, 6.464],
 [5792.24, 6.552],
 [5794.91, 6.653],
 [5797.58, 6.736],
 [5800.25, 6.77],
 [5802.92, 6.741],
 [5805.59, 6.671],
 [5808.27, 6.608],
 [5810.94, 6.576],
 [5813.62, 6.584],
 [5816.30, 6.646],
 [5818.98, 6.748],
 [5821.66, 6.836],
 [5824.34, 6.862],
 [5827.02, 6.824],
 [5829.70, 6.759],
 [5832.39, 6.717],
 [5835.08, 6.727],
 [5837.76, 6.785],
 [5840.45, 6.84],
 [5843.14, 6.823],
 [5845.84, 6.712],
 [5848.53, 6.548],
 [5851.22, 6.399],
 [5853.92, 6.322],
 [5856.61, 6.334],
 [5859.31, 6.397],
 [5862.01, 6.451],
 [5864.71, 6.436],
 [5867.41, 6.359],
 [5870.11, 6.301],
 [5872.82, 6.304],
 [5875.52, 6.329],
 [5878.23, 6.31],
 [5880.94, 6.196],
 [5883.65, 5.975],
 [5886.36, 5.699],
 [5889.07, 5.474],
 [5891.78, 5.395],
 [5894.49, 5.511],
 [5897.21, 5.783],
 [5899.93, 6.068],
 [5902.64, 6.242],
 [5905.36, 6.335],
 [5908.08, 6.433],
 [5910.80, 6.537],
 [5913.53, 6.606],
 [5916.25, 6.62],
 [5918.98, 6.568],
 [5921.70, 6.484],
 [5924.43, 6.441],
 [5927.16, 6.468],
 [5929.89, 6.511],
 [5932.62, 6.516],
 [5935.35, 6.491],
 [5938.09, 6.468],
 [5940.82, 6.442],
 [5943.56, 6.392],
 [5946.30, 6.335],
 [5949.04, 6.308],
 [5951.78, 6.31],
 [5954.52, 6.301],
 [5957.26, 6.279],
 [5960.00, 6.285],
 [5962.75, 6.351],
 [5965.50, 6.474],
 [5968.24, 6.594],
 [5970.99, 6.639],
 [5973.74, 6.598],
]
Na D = 2.3 A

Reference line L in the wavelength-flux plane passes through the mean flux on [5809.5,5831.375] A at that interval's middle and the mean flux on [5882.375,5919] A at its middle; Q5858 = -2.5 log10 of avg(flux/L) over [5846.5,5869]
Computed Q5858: 0.00 mag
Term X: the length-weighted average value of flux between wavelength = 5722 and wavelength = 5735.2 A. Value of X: 6.7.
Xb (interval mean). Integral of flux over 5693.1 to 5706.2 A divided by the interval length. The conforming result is 6.08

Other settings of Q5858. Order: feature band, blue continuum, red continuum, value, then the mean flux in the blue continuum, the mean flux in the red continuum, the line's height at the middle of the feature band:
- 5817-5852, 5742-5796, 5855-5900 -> -0.09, 6.43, 6.08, 6.22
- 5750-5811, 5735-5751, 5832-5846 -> 0.01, 6.39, 6.77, 6.54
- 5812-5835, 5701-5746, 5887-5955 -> -0.07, 6.37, 6.28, 6.32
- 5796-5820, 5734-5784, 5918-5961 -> -0.04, 6.41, 6.41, 6.41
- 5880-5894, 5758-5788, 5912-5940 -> 0.14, 6.42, 6.52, 6.49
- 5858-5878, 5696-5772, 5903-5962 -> 0.01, 6.37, 6.43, 6.41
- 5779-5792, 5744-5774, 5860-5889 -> -0.01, 6.42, 6.2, 6.37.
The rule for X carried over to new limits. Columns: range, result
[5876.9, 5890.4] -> 5.93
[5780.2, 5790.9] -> 6.41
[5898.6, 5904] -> 6.16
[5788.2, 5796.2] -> 6.56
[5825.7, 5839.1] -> 6.76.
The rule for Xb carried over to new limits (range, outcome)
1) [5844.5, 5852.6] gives 6.55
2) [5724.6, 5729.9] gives 6.76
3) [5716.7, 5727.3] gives 6.64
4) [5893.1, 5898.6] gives 5.64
